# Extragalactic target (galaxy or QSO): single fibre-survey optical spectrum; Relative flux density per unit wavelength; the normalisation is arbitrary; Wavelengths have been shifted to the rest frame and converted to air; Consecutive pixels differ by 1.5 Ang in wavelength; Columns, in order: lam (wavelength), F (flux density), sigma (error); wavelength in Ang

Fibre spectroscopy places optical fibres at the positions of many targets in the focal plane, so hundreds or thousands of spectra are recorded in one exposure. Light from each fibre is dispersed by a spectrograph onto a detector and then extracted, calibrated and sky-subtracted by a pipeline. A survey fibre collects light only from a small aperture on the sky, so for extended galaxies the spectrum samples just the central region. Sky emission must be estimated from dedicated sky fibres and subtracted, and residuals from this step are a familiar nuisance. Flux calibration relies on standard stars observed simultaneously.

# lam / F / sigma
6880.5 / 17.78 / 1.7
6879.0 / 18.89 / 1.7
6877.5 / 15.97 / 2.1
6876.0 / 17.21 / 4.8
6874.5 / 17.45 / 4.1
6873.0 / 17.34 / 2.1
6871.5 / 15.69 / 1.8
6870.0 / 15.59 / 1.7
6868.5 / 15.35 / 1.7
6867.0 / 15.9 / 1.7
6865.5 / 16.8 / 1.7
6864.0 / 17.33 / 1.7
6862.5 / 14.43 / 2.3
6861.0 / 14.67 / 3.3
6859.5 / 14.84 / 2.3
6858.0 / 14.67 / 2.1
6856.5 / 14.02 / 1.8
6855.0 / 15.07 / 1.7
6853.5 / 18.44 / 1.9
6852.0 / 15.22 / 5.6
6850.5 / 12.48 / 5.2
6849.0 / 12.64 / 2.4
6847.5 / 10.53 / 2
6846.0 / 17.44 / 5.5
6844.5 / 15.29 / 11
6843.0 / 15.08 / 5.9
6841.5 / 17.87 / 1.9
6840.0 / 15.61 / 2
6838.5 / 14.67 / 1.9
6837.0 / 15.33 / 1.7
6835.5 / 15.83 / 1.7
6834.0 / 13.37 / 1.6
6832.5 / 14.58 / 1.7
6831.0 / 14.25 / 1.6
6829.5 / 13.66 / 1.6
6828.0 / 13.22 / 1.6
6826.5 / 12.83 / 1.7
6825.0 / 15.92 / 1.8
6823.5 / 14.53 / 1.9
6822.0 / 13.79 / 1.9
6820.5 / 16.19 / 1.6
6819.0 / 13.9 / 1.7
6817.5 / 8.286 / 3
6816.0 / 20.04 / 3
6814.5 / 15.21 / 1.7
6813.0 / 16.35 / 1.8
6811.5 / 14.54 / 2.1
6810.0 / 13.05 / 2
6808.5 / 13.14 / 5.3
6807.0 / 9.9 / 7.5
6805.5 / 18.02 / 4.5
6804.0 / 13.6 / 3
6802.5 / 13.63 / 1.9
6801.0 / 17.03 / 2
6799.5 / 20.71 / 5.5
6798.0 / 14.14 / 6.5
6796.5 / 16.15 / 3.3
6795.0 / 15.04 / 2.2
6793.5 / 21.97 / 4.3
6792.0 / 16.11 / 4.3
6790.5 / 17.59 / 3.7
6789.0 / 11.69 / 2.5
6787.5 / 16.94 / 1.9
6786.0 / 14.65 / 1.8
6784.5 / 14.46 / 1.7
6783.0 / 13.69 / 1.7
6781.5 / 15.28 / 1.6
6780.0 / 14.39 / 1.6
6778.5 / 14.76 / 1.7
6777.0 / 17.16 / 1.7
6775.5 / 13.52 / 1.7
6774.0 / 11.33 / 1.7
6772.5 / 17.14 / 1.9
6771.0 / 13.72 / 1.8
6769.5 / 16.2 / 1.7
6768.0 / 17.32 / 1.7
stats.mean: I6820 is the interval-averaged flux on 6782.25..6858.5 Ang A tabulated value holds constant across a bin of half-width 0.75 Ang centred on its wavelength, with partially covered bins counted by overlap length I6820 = 14.9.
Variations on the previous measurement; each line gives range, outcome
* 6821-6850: 14.5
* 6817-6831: 13.7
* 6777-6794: 15.6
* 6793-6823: 15.2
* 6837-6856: 15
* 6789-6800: 16.9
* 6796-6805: 15.9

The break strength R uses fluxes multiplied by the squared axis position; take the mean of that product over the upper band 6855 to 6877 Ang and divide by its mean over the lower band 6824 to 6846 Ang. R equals 1.1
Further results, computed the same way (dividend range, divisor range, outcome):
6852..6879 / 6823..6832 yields 1.15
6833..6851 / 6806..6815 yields 1.08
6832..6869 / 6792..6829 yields 1.01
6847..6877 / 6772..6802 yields 1.00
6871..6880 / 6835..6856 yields 1.15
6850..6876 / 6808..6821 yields 1.10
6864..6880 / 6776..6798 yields 1.09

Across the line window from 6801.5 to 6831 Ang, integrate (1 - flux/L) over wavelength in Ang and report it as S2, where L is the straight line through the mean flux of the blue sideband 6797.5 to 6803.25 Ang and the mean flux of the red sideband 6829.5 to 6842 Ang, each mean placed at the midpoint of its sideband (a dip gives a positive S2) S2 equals 3.0 Ang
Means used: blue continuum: 16.5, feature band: 14.2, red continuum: 15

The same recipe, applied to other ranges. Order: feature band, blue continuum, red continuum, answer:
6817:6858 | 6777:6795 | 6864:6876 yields 4.2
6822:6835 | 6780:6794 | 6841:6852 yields 0.7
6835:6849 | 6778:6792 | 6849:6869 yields 0.0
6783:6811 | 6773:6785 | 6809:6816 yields -1.0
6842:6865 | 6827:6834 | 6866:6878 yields 0.5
